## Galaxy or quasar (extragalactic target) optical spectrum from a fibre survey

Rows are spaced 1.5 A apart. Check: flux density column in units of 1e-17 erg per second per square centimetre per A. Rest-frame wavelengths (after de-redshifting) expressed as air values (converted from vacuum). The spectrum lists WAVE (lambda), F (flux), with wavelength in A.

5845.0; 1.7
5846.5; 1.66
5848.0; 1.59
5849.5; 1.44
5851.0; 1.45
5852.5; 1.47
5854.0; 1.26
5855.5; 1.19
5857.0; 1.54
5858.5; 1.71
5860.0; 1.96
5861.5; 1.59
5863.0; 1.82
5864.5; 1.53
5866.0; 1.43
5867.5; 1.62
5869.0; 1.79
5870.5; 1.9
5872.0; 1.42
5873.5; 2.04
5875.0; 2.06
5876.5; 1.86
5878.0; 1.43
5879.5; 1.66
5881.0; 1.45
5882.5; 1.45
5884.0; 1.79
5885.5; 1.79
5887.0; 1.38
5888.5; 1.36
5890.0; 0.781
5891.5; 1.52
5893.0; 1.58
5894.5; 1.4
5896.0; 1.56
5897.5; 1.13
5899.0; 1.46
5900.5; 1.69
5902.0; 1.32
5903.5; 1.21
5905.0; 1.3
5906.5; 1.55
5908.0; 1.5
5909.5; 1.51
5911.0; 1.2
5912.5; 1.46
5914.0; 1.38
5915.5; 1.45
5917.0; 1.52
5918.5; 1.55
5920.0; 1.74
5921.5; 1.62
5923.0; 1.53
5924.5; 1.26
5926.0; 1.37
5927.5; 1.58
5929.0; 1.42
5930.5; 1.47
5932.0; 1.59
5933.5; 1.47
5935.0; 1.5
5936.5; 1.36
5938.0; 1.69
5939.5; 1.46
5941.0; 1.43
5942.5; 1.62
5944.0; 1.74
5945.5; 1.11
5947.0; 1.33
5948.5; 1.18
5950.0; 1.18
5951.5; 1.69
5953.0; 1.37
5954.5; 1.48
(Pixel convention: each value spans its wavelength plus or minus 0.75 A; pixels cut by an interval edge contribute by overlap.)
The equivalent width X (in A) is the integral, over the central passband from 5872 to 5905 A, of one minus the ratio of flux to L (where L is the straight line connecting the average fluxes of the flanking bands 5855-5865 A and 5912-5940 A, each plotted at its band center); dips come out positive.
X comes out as 1.3 A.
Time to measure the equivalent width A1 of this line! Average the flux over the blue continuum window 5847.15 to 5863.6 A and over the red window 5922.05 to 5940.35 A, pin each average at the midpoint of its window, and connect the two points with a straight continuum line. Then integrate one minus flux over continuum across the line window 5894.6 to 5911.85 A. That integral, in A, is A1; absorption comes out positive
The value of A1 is 1.1 A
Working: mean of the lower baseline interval 1.55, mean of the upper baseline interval 1.48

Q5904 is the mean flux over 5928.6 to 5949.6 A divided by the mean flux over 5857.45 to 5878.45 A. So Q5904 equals 0.84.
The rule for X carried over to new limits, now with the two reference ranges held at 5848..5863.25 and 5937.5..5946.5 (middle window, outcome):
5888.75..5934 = 2.25 A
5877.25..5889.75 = 0.13 A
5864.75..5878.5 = -1.77 A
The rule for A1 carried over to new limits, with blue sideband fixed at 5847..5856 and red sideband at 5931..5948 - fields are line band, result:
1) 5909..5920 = 0.0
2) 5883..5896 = -0.1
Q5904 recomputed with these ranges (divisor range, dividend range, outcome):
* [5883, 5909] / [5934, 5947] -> 1.03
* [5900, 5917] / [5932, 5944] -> 1.08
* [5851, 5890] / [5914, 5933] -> 0.94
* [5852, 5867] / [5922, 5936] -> 0.94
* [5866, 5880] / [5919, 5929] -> 0.87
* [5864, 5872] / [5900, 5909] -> 0.87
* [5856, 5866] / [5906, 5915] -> 0.86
